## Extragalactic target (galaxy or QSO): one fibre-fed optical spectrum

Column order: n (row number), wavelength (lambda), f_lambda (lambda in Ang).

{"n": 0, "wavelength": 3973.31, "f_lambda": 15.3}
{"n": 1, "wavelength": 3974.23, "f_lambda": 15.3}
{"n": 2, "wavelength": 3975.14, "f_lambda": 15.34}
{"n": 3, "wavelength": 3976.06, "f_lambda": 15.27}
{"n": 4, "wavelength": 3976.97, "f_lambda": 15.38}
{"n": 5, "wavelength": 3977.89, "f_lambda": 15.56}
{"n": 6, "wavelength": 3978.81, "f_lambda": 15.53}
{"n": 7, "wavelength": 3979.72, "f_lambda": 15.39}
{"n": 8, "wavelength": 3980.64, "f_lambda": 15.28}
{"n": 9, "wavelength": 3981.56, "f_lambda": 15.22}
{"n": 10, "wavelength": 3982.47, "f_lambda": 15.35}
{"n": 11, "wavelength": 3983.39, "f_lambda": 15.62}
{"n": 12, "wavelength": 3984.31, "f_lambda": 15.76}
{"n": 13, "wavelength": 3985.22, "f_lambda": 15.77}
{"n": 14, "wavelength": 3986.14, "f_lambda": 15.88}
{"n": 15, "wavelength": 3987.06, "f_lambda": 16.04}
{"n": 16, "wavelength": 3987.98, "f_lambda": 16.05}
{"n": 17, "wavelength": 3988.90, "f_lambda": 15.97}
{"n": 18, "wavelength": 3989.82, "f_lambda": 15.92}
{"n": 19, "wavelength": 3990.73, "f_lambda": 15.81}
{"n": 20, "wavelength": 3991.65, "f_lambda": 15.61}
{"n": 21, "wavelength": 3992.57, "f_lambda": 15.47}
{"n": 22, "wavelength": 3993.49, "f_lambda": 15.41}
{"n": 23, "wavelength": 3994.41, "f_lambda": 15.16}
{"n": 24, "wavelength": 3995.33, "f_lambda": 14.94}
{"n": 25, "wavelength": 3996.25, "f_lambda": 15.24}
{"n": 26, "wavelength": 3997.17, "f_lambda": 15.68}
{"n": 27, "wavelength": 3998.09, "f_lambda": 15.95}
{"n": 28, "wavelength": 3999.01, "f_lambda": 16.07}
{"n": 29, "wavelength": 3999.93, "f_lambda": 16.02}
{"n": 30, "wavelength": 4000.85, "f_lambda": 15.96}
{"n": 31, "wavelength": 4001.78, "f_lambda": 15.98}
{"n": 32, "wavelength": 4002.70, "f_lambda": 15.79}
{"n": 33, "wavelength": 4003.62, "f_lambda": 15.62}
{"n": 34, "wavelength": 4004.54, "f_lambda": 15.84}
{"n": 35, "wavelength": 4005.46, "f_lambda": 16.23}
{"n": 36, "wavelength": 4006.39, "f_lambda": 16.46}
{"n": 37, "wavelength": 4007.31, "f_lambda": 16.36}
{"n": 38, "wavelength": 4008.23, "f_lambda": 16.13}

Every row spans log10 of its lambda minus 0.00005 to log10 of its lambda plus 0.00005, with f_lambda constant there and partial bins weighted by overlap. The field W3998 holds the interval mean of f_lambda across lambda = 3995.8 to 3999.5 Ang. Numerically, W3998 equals 15.7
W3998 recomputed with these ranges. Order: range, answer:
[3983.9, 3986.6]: 15.8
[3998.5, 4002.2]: 16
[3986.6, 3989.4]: 16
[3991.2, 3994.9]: 15.4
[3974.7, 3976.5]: 15.3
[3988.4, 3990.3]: 16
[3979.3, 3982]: 15.3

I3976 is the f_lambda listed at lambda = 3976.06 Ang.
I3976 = 15.27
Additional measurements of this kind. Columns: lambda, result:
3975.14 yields 15.34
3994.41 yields 15.16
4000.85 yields 15.96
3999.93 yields 16.02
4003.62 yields 15.62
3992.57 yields 15.47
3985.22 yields 15.77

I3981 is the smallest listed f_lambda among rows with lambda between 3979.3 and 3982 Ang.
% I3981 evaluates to 15.22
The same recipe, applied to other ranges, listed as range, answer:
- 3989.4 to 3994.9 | 15.16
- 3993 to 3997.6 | 14.94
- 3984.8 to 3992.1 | 15.61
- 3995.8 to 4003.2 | 15.24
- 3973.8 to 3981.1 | 15.27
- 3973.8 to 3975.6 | 15.3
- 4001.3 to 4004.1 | 15.62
